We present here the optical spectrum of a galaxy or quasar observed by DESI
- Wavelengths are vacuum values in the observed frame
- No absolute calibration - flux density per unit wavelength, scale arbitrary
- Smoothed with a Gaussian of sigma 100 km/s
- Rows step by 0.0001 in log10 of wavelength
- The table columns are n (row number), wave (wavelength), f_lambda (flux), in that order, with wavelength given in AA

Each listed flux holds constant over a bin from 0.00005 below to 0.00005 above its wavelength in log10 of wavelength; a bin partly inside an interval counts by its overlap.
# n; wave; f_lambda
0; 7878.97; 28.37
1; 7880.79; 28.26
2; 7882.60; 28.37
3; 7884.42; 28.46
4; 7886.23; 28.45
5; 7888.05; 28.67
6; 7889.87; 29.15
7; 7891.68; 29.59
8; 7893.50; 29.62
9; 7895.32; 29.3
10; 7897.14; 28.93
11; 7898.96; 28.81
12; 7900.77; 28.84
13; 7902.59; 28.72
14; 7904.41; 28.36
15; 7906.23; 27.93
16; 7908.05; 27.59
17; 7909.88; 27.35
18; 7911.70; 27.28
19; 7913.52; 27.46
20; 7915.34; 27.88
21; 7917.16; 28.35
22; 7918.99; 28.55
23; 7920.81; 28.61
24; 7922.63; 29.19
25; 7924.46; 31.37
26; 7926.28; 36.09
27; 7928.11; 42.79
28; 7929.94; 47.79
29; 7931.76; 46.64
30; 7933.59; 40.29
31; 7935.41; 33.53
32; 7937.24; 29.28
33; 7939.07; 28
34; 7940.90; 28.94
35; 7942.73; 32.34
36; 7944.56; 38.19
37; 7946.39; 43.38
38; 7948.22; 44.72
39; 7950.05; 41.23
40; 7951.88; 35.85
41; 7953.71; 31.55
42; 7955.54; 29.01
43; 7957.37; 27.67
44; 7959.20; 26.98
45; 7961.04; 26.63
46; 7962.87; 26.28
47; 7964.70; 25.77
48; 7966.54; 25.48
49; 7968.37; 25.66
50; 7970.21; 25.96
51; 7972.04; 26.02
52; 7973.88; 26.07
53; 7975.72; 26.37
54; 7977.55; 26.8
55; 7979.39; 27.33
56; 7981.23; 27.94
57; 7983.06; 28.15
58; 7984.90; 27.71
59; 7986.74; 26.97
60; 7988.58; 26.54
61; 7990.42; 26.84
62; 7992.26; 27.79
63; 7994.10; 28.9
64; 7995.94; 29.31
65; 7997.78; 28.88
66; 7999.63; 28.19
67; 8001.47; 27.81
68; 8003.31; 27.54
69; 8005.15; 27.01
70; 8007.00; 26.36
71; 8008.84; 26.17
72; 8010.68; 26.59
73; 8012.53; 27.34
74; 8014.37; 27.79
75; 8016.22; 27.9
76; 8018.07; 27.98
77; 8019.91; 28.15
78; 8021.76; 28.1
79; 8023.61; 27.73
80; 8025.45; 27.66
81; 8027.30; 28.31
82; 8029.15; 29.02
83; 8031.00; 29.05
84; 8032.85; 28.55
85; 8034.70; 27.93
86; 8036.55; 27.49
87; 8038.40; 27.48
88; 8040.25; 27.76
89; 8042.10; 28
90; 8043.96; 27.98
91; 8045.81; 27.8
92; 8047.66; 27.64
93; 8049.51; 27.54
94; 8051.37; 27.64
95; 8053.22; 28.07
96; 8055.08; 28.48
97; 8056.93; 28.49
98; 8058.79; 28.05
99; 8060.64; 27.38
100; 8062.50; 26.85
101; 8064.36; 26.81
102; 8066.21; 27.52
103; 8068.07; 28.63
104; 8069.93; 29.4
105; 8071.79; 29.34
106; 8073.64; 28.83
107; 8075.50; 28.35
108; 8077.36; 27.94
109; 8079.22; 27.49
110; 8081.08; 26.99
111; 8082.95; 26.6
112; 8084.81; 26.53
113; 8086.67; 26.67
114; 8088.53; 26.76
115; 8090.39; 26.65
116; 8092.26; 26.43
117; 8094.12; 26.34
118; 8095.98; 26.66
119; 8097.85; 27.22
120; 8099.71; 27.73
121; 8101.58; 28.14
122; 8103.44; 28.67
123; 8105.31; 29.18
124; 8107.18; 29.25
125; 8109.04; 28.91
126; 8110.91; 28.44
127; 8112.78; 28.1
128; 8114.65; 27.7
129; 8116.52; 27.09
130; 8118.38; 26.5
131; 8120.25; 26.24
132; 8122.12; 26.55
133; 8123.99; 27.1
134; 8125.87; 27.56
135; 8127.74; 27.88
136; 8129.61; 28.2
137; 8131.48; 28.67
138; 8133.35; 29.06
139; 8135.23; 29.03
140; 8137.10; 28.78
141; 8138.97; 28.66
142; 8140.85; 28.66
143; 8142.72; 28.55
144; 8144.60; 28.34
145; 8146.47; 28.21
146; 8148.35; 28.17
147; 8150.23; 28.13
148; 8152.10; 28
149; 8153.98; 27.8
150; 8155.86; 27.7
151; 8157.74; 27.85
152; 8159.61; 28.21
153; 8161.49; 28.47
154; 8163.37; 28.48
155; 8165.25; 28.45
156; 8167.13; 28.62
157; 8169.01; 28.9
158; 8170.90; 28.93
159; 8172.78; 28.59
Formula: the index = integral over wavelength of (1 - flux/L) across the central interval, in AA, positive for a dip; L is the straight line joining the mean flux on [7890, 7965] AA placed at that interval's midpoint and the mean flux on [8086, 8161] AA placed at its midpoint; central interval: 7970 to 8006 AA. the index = 3.77 AA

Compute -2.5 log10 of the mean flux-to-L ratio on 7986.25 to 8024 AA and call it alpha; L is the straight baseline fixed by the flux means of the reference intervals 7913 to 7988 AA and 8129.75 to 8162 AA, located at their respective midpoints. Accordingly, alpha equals 0.11 mag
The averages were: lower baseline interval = 31.3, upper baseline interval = 28.4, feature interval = 27.6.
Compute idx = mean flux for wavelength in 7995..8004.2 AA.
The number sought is 28.3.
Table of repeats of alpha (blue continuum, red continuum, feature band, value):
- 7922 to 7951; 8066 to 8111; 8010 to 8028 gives 0.16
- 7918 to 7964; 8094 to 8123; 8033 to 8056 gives 0.09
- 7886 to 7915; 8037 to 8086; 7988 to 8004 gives 0.00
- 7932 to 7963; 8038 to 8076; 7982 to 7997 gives 0.13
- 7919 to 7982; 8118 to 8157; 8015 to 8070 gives 0.08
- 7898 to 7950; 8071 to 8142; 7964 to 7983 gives 0.19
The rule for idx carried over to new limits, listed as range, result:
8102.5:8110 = 29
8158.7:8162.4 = 28.3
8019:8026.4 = 27.9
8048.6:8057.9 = 28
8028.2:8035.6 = 28.6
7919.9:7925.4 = 29.8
